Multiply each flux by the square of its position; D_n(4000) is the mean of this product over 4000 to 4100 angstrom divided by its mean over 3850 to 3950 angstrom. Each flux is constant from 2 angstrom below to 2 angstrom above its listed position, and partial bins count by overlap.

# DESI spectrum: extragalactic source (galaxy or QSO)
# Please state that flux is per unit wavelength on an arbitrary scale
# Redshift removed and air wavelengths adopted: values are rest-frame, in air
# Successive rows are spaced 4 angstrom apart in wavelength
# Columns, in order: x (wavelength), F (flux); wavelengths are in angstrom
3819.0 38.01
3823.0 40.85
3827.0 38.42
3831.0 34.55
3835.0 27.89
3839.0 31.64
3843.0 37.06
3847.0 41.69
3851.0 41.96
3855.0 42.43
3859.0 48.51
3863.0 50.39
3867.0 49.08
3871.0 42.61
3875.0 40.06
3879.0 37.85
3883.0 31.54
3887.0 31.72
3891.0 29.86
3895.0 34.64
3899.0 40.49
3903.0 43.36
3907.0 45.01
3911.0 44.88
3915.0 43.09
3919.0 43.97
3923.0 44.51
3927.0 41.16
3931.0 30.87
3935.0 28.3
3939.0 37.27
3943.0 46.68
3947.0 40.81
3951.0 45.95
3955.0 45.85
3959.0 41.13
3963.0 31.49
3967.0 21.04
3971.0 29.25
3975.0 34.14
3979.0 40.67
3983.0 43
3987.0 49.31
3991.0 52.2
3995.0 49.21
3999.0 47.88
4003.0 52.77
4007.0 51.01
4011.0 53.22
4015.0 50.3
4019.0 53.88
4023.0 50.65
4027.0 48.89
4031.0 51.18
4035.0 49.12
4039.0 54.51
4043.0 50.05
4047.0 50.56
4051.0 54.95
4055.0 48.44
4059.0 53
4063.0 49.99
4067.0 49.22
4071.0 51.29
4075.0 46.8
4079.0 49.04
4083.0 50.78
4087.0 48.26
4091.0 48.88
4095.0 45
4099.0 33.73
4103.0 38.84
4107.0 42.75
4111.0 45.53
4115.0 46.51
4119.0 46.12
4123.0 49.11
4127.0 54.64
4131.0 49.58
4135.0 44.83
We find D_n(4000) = 1.3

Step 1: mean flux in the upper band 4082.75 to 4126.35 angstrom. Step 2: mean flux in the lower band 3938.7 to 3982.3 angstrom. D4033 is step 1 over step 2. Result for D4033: 1.19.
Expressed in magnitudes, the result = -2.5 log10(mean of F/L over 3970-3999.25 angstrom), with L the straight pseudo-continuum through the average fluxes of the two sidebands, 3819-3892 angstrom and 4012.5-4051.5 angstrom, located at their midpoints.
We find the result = 0.11 mag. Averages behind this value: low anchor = 38.9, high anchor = 51.3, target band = 43.4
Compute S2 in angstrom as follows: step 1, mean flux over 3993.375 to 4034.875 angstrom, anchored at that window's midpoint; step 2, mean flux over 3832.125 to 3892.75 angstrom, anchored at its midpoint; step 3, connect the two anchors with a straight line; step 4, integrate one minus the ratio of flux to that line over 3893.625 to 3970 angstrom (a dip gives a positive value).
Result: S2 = 8.3 angstrom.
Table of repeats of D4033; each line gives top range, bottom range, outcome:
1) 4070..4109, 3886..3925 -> 1.12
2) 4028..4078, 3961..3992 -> 1.36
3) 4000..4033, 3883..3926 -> 1.29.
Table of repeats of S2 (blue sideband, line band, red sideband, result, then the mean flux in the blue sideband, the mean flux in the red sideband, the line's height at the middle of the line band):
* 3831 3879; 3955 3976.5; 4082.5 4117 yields 4.9 angstrom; 40.8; 44.2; 42.3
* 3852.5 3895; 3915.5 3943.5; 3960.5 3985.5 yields -1.7 angstrom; 40.2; 33.7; 36.6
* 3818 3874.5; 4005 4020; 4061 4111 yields -2.6 angstrom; 40.4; 46.2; 44.4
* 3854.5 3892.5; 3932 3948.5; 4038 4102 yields 2.1 angstrom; 40.5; 48.8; 43.3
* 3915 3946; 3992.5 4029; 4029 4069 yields -2.8 angstrom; 39.3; 51.1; 47.3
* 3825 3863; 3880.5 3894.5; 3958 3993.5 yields 2.5 angstrom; 38.9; 38.1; 38.6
